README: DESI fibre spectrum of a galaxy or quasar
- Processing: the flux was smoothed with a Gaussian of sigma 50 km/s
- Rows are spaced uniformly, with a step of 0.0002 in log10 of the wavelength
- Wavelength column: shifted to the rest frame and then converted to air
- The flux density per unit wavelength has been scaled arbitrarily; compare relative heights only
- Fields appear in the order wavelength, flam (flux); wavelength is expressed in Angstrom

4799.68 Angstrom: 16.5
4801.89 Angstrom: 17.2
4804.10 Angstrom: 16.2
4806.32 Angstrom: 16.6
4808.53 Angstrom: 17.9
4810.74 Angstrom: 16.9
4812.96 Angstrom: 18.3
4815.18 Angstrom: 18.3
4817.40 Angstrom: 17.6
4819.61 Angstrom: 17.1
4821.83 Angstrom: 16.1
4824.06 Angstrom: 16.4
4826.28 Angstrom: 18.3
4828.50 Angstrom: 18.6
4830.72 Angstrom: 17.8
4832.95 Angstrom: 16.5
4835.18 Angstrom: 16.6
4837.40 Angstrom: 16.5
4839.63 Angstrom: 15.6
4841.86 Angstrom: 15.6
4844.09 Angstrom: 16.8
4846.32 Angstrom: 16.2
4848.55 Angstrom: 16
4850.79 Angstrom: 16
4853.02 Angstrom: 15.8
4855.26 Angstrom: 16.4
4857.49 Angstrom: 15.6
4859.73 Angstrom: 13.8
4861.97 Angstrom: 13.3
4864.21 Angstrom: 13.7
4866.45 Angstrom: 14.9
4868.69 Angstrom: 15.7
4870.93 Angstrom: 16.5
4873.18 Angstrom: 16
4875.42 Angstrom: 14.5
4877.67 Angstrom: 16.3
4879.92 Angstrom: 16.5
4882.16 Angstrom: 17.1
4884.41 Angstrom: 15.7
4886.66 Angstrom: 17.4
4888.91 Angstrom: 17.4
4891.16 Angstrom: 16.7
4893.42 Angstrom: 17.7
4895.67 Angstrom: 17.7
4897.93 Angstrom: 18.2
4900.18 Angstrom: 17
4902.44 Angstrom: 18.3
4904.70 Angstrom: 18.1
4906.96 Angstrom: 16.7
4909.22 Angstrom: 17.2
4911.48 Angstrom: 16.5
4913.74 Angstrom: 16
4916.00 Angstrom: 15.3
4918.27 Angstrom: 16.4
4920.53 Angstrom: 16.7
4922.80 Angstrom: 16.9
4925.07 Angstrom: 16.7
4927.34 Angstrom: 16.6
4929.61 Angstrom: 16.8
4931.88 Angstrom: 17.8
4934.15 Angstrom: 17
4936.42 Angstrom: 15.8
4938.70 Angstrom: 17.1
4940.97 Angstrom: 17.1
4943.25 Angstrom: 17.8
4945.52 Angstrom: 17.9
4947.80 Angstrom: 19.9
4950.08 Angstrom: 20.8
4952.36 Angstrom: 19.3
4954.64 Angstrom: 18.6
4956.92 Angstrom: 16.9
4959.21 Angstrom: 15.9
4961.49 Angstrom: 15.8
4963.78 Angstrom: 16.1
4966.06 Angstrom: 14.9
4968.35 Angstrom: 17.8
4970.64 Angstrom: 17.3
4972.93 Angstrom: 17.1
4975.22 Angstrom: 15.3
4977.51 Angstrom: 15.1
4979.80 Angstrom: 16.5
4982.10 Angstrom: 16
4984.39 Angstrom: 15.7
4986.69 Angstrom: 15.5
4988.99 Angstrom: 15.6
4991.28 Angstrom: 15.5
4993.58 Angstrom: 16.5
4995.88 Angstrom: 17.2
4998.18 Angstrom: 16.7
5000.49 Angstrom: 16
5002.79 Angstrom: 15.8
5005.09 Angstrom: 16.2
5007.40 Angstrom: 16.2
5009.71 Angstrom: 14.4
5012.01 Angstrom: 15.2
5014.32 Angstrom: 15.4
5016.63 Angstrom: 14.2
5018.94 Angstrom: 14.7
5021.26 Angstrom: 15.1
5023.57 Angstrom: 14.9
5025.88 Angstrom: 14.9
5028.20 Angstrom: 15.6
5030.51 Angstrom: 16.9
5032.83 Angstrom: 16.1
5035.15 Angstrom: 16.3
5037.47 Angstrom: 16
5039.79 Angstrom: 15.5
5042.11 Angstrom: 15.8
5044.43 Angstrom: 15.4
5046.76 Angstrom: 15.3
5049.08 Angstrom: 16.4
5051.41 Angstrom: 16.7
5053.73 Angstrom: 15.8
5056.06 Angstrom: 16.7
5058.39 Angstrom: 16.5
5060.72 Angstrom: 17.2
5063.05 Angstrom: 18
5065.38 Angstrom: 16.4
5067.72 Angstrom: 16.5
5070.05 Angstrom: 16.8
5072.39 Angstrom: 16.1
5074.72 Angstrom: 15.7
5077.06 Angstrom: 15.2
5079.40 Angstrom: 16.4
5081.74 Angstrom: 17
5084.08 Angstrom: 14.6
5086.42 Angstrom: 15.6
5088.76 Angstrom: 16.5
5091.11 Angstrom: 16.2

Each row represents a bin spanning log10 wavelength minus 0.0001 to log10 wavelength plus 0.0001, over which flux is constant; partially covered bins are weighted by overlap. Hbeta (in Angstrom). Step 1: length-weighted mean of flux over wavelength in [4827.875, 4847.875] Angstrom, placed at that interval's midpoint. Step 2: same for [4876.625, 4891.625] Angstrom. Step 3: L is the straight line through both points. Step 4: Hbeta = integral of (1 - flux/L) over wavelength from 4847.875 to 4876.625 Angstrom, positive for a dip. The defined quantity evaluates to 2.5 Angstrom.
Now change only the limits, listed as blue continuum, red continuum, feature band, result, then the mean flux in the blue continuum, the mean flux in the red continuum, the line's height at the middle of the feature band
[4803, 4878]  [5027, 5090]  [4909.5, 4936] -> -0.6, 16.3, 16.2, 16.3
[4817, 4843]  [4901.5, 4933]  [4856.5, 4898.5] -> 2.1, 16.9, 16.8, 16.9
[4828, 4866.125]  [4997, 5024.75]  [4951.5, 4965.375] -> -1.3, 15.9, 15.4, 15.5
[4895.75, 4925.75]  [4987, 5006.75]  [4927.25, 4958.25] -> -2.2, 17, 16.2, 16.7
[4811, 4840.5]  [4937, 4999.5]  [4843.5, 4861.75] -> 1.6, 17.2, 16.9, 17.1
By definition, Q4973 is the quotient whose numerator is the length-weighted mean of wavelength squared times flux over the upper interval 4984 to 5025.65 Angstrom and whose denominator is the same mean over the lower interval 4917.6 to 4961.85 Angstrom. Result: 0.92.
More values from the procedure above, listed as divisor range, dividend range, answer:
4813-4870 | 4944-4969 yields 1.14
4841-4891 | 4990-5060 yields 1.07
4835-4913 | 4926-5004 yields 1.07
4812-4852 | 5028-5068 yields 1.05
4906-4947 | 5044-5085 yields 1.02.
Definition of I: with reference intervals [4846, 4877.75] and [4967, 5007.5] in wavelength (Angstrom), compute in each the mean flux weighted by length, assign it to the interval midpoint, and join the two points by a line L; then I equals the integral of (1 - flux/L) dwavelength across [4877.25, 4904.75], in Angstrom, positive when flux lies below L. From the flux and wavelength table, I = -3.0 Angstrom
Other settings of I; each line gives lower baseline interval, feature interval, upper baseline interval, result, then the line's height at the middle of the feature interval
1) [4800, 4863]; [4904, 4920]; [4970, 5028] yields -0.40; 16.2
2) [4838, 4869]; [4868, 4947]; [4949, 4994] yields -4.48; 15.9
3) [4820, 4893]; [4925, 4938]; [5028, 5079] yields -0.49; 16.2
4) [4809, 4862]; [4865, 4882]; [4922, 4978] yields 0.98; 16.8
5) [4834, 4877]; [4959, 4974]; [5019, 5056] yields -0.72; 15.7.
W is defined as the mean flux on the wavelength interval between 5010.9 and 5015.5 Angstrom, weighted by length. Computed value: 15.3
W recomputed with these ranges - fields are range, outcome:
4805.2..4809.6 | 17.2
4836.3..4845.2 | 16.1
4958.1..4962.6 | 15.9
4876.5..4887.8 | 16.6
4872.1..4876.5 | 15.3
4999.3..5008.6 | 16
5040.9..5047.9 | 15.5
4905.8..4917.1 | 16.4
